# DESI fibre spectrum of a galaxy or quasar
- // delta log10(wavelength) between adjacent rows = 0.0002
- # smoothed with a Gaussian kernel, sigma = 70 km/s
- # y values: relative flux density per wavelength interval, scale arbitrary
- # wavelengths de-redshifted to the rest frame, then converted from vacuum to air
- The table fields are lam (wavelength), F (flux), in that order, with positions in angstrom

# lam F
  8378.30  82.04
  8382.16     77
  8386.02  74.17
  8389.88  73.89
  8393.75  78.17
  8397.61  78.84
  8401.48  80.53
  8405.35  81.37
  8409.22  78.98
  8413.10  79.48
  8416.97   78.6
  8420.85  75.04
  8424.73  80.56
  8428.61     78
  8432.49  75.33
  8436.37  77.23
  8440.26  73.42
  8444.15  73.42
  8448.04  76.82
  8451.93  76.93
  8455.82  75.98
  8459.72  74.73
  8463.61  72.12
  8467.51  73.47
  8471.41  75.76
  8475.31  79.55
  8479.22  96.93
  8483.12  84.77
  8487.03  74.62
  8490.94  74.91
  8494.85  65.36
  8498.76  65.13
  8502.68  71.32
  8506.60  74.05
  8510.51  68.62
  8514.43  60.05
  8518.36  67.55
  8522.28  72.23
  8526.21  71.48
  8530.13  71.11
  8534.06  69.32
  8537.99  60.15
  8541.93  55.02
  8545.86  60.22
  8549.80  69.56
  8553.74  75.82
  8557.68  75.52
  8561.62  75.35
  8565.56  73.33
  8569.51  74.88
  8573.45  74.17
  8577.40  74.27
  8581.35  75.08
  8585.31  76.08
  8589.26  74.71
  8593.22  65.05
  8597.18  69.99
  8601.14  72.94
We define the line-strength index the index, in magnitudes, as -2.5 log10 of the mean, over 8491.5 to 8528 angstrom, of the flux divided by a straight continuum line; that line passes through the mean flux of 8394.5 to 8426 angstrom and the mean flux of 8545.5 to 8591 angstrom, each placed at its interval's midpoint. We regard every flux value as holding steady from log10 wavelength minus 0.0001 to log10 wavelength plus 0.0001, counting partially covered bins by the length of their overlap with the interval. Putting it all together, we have 0.11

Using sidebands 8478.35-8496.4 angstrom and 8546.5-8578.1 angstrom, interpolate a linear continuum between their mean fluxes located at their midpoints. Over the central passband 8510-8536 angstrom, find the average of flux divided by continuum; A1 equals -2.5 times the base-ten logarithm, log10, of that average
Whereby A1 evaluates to 0.11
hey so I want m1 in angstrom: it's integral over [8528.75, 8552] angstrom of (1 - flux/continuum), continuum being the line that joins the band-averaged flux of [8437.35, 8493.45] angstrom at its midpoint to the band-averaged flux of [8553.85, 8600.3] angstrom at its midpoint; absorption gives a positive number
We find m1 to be 3.30 angstrom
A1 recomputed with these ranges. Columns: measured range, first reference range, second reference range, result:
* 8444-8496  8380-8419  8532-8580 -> -0.04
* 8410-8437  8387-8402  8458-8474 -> -0.02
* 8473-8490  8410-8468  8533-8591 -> -0.12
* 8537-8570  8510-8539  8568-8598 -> 0.03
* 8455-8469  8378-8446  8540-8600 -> 0.02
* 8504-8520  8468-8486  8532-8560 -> 0.11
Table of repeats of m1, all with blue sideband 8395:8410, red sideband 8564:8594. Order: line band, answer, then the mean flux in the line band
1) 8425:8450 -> 0.9 angstrom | 76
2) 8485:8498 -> 1.0 angstrom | 71.1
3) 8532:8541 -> 1.4 angstrom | 63.6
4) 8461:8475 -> 0.6 angstrom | 74.5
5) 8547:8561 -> 0.3 angstrom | 73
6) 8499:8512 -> 1.0 angstrom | 70.6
